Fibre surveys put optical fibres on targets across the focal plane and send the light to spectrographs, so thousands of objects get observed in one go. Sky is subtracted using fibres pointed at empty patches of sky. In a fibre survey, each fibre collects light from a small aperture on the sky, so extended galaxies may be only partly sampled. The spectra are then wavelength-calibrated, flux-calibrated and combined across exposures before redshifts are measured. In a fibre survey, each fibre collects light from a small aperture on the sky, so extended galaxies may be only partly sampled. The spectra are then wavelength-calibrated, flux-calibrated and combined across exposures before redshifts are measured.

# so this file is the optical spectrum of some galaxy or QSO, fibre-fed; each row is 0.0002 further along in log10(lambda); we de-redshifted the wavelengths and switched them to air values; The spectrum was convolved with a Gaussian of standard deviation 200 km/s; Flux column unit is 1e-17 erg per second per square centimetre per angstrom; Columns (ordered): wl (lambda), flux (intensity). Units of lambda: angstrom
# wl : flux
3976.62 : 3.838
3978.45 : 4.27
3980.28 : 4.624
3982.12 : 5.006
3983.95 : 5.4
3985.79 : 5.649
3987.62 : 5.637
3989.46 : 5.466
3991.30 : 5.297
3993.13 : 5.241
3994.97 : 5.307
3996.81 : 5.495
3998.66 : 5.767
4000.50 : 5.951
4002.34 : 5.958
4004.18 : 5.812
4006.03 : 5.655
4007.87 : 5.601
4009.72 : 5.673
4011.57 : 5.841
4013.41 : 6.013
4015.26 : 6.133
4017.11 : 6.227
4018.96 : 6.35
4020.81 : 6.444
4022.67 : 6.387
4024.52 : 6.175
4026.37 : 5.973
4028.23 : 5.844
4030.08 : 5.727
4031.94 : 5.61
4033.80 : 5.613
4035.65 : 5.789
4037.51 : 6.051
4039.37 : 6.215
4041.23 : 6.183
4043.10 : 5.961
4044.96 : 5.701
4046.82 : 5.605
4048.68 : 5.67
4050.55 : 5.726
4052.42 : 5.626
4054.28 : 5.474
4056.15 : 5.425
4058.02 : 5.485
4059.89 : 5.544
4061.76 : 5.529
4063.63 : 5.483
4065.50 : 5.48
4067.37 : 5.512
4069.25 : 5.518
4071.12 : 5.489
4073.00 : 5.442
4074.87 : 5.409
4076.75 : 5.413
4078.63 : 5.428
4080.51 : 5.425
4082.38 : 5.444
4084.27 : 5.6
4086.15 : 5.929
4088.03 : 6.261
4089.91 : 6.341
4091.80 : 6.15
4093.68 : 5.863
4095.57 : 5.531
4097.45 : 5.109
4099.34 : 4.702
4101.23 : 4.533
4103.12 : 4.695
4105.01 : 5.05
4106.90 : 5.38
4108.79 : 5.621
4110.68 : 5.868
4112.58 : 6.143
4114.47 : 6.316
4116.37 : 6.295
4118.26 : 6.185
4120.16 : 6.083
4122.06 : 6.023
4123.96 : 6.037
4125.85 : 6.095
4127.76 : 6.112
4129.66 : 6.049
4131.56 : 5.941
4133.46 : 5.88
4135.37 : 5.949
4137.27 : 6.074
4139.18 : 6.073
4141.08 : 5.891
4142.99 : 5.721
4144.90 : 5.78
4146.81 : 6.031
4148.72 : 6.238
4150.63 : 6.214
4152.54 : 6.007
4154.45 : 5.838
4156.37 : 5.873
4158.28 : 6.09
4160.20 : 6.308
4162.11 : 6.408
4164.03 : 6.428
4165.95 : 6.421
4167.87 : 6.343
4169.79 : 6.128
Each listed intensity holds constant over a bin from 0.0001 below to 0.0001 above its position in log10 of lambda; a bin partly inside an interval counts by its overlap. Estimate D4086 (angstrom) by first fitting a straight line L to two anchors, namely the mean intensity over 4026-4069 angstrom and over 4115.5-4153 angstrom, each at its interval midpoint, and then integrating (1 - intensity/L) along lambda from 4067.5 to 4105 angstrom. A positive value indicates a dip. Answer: 2.4 angstrom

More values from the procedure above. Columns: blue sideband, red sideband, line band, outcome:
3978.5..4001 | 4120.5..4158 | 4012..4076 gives -2.4 angstrom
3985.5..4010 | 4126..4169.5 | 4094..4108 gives 2.1 angstrom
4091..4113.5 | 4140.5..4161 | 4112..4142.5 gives -2.0 angstrom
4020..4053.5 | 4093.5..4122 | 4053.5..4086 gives 1.5 angstrom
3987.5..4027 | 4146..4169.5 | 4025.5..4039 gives 0.2 angstrom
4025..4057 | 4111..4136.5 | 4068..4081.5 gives 1.0 angstrom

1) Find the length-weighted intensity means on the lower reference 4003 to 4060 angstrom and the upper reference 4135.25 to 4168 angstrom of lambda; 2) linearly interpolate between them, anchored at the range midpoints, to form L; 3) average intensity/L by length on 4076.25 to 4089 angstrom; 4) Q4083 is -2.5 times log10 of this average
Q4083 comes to 0.06 mag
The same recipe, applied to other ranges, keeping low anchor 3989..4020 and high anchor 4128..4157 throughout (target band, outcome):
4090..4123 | 0.05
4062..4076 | 0.07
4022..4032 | -0.03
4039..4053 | 0.00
